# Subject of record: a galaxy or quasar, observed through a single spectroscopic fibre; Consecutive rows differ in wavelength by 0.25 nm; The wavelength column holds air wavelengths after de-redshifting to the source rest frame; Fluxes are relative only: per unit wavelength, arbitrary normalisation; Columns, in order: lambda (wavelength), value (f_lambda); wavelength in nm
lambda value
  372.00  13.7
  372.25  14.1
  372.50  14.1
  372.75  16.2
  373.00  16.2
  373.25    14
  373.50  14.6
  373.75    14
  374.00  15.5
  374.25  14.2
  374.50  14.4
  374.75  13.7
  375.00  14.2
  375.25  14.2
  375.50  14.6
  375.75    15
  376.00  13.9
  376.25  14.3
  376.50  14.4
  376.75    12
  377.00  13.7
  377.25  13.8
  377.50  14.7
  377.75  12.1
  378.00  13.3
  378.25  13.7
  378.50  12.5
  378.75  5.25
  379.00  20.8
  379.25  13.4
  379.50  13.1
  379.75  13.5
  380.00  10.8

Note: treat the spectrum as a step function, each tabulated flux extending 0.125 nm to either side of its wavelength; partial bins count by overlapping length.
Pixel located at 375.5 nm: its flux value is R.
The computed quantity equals 14.6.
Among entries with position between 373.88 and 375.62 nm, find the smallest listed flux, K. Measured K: 13.7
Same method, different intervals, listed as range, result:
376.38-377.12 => 12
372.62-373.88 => 14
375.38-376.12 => 13.9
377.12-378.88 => 5.25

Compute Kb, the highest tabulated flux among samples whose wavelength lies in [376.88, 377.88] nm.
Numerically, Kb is 14.7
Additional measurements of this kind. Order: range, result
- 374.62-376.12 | 15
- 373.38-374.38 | 15.5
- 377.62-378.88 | 13.7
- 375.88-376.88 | 14.4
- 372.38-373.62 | 16.2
